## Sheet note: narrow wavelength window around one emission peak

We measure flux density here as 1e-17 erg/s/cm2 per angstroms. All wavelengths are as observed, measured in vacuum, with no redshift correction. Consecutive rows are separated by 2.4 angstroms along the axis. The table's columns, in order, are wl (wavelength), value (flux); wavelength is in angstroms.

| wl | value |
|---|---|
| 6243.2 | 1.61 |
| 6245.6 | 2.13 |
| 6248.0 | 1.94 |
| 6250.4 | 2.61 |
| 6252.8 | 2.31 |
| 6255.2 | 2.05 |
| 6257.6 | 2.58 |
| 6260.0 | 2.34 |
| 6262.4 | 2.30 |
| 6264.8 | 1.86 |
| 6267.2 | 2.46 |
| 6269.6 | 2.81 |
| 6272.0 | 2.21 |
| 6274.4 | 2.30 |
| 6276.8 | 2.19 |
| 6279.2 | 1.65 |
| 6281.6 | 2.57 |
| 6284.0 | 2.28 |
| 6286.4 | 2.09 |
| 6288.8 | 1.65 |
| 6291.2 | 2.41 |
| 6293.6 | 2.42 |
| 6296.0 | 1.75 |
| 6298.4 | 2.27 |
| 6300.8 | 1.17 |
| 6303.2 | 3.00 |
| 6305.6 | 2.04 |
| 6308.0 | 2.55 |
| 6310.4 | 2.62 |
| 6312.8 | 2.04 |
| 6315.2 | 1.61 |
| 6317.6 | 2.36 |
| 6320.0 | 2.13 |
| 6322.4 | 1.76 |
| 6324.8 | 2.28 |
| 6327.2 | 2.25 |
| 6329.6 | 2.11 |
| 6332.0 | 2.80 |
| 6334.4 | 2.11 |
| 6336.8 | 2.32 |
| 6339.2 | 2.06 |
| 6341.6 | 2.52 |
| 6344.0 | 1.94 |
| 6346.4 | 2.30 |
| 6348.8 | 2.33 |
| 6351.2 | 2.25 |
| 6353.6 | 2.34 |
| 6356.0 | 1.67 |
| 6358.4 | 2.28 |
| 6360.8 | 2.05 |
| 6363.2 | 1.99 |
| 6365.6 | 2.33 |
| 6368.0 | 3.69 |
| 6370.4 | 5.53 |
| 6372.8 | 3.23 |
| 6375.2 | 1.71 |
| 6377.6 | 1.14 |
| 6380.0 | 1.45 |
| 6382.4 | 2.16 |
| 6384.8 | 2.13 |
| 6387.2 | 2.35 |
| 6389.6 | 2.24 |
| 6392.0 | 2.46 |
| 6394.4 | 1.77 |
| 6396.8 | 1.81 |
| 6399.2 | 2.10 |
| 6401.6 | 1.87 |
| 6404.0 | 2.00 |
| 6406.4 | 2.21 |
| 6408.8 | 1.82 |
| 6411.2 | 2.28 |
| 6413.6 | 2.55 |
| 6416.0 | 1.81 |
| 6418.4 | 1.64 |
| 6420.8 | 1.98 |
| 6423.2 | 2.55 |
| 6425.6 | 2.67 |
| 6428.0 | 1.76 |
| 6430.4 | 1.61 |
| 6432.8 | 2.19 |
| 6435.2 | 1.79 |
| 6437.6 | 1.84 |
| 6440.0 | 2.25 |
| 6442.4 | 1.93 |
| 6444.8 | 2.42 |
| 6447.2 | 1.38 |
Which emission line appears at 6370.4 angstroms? H-beta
